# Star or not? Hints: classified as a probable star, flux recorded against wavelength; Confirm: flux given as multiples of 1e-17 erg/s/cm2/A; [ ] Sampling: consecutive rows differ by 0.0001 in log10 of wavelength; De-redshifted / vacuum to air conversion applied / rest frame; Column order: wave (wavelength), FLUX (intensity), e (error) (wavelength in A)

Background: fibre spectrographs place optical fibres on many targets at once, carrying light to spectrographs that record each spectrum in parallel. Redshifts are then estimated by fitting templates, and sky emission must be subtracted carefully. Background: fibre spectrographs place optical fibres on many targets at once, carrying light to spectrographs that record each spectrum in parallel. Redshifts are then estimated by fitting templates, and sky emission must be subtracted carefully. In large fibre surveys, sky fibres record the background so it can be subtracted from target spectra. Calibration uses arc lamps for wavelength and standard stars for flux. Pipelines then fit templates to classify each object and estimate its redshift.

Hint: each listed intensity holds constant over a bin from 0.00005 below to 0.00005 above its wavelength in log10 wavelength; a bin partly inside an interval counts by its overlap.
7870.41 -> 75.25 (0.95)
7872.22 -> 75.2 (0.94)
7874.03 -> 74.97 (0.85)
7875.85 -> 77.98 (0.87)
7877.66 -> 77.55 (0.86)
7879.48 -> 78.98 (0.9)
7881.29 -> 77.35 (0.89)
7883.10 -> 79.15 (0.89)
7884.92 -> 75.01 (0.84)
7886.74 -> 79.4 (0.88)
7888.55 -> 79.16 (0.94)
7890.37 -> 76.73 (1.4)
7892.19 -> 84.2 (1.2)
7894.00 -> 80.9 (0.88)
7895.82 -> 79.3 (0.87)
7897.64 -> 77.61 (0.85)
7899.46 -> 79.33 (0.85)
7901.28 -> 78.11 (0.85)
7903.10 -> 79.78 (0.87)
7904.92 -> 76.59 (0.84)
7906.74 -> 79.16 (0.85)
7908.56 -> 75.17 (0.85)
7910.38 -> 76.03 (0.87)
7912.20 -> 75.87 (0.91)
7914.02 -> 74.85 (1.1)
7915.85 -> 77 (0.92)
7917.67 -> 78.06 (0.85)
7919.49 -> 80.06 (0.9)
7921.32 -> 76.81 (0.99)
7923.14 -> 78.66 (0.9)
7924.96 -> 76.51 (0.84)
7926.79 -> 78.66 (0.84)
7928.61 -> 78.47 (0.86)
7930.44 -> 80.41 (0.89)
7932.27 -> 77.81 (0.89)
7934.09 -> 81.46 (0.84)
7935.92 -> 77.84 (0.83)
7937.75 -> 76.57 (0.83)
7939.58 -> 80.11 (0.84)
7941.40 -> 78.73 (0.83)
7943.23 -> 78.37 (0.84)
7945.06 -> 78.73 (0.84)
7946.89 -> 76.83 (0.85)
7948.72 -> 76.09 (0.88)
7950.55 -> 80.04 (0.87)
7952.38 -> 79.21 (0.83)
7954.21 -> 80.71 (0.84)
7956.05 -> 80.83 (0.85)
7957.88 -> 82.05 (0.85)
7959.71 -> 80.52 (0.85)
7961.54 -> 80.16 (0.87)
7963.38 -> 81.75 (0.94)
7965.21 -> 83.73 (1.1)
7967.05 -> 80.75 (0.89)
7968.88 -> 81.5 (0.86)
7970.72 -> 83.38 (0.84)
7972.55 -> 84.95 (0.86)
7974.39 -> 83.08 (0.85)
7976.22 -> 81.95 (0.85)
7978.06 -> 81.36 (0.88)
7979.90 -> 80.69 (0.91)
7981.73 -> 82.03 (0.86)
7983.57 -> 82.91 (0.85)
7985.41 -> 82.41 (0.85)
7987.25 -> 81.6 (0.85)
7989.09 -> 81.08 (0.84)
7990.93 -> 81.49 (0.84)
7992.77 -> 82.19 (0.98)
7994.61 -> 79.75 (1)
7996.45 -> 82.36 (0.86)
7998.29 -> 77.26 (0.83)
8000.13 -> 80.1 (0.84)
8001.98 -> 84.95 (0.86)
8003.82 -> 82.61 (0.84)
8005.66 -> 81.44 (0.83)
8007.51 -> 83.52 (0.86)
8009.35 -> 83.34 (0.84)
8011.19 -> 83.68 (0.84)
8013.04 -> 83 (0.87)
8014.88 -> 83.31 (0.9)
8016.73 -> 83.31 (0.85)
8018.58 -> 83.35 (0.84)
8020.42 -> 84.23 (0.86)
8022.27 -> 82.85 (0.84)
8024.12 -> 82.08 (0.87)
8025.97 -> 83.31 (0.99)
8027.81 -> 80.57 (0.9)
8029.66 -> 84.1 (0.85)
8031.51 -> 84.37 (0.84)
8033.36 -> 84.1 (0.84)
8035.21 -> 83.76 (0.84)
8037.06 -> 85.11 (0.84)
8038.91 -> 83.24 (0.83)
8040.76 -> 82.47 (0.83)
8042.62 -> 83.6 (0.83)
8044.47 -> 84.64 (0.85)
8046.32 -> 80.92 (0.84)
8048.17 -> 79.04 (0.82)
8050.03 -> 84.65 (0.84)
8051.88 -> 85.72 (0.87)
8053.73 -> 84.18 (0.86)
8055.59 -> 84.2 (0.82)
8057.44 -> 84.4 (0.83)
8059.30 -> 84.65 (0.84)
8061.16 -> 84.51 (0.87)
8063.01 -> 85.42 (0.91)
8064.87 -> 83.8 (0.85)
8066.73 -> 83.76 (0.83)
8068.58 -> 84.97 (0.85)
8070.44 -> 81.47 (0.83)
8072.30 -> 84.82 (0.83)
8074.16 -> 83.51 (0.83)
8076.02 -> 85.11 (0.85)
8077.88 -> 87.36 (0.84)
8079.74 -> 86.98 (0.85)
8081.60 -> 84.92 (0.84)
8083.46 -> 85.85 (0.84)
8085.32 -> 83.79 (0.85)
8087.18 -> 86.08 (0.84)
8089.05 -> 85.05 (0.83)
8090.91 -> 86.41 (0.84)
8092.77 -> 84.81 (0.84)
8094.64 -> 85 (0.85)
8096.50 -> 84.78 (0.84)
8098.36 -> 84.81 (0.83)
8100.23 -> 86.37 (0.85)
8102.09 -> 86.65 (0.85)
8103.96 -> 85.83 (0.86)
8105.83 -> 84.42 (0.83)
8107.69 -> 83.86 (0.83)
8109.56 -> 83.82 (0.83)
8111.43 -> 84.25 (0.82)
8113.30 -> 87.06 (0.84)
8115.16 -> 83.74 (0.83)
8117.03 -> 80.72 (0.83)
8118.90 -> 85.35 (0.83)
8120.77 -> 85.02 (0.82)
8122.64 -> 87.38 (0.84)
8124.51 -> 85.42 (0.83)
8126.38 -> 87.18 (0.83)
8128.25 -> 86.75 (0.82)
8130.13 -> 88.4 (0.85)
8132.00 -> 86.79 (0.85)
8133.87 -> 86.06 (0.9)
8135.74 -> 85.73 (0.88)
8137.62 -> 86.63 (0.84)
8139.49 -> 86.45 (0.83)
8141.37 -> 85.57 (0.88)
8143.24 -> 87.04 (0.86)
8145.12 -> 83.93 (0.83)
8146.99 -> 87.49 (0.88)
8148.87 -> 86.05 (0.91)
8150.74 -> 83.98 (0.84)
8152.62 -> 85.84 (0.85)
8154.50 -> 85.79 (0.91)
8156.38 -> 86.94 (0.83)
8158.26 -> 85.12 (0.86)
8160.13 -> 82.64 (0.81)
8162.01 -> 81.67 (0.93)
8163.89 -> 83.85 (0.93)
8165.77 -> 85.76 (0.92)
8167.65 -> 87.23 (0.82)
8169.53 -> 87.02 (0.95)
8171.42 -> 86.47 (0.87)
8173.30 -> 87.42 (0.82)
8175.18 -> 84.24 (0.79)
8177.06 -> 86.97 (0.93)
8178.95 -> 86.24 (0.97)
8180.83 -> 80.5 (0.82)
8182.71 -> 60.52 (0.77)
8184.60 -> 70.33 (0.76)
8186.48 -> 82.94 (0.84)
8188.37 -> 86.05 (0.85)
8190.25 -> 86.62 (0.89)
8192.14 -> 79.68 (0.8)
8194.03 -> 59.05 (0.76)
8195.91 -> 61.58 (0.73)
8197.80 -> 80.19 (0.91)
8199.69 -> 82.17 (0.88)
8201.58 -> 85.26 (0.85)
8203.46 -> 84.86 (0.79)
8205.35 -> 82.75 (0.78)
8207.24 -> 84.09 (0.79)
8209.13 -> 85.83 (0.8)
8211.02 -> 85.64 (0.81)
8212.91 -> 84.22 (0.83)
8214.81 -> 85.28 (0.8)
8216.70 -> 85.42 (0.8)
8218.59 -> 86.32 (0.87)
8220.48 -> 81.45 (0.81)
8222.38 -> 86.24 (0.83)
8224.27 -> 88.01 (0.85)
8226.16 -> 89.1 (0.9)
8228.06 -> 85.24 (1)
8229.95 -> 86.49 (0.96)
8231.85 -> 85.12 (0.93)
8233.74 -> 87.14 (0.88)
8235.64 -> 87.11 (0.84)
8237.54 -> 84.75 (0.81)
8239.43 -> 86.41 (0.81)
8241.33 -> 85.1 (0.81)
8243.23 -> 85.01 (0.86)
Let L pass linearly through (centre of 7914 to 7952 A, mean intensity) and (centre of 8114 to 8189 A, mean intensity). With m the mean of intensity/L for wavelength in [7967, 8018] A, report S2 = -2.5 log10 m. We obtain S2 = -0.03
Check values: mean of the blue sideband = 78.3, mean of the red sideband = 84.5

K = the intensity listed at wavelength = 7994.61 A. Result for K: 79.75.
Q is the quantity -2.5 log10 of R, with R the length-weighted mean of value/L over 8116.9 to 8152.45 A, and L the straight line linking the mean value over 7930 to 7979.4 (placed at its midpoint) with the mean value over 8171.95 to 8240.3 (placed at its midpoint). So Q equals -0.05 mag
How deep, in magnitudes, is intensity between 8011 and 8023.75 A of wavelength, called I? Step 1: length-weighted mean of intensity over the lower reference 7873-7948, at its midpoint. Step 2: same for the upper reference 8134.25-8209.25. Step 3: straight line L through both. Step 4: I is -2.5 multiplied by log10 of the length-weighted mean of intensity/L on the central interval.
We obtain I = -0.04 mag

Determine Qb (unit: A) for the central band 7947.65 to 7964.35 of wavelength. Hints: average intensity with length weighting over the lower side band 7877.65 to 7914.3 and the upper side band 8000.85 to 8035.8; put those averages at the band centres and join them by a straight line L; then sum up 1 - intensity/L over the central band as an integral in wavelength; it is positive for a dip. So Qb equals 0.11 A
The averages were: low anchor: 78.2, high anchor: 83.2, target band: 80.1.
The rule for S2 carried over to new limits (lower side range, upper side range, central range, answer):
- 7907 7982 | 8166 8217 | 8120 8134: -0.07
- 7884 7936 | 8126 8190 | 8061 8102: -0.03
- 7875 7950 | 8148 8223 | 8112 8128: -0.05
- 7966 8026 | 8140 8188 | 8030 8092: -0.02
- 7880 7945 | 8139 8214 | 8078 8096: -0.06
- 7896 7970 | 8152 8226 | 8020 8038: -0.04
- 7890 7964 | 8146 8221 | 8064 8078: -0.04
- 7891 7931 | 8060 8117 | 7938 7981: -0.01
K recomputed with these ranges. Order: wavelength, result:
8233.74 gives 87.14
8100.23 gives 86.37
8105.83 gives 84.42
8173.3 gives 87.42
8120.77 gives 85.02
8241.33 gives 85.1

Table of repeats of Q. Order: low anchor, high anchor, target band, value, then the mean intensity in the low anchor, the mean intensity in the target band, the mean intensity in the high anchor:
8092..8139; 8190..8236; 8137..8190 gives 0.00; 85.5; 84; 82.9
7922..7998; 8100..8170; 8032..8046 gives -0.01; 80.4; 83.7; 85.5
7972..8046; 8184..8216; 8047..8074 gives -0.02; 82.6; 83.9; 80.5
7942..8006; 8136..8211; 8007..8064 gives -0.03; 81.1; 83.5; 82.7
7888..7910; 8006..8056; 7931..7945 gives 0.02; 78.8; 78.8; 83.3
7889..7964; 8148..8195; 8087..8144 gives -0.05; 78.7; 85.6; 82.3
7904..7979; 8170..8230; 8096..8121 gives -0.05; 79.3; 84.8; 82.1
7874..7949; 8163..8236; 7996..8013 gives -0.03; 78.2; 82.2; 82.8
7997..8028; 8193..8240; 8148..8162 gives -0.03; 82.6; 85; 83.2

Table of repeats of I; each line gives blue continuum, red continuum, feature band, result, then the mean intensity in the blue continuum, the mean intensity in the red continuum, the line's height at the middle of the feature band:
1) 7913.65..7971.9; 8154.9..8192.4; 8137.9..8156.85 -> -0.04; 79.3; 83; 82.6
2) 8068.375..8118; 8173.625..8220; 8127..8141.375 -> -0.04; 84.9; 80.8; 83.3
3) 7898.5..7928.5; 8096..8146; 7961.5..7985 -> -0.03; 77.6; 85.6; 79.9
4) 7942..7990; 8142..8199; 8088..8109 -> -0.05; 81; 82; 81.6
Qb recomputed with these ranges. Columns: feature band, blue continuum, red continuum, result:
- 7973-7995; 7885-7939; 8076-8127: -0.2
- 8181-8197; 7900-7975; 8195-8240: 1.9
